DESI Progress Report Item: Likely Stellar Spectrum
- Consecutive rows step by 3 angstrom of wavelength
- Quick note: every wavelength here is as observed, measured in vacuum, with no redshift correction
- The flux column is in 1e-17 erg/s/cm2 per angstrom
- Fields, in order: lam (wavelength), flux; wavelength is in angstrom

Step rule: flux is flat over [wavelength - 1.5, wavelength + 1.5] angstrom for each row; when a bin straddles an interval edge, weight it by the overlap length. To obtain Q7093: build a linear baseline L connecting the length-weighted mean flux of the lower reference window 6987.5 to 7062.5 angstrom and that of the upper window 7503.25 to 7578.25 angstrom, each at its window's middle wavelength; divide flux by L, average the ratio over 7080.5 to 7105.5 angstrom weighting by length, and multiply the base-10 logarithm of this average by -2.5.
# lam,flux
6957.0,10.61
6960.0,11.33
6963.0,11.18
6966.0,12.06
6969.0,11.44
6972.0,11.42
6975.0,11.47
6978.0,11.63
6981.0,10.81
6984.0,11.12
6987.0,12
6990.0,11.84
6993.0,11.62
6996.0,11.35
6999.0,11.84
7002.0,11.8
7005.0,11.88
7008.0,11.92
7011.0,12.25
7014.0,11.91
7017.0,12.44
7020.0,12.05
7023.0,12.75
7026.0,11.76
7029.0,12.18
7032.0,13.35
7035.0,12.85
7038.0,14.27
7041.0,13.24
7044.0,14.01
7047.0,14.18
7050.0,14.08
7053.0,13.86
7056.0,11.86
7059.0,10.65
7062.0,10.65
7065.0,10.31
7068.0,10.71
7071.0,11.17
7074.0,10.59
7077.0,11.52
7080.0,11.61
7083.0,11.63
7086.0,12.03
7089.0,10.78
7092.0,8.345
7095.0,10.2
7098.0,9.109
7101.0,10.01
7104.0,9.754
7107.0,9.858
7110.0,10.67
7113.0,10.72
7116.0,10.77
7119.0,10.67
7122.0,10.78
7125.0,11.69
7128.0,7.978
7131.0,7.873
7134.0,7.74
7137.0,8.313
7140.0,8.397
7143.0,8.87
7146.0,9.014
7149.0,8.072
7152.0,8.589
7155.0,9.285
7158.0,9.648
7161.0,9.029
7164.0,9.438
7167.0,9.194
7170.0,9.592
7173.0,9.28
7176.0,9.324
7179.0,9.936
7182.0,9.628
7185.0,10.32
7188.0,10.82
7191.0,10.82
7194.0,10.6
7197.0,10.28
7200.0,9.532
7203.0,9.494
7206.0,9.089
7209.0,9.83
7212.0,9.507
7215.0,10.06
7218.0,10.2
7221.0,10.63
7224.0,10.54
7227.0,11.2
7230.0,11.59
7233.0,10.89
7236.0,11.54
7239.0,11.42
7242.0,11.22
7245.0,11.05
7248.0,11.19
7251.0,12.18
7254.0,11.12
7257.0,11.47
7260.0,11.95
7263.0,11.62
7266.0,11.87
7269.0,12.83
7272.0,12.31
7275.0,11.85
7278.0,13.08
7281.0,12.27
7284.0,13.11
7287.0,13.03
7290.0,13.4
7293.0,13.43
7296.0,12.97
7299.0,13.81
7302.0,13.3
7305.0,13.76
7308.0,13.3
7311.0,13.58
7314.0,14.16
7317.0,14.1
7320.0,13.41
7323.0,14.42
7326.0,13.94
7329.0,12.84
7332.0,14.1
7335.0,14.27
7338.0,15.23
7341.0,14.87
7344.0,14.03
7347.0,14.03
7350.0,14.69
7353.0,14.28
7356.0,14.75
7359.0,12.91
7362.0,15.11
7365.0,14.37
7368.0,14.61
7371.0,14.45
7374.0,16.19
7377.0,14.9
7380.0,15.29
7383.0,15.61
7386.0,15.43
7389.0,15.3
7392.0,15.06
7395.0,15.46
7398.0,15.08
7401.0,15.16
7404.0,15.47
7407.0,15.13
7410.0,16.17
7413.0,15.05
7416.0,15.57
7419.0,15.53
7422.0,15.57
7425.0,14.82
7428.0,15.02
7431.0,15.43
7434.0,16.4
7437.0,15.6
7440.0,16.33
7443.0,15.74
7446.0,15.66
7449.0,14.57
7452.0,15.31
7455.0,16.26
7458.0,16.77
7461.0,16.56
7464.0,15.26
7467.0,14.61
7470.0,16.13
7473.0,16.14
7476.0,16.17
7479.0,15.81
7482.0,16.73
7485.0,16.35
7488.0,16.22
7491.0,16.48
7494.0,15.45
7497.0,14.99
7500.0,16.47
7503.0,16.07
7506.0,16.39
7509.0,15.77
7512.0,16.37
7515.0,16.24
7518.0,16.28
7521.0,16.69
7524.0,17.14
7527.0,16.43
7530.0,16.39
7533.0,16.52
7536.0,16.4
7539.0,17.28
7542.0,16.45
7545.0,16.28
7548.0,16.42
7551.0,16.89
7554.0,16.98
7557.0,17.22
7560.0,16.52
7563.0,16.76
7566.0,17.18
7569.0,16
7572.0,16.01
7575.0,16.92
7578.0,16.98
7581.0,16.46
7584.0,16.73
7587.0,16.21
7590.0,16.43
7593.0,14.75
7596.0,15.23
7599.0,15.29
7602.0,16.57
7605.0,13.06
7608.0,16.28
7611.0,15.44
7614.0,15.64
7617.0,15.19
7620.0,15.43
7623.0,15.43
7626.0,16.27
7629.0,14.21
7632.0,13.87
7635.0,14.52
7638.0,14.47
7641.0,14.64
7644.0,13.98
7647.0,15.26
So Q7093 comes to 0.252 mag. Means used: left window 12.4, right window 16.6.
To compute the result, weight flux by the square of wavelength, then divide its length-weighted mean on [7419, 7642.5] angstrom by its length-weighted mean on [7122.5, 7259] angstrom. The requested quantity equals 1.75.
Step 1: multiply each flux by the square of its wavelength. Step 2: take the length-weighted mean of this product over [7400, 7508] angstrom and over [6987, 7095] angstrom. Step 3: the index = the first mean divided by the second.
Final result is 1.48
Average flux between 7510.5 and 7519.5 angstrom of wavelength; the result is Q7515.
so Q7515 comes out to 16.3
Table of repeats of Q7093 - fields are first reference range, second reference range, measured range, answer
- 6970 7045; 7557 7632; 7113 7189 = 0.36 mag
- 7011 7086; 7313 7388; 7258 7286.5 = 0.13 mag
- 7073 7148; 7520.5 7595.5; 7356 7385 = -0.08 mag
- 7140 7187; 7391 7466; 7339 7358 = -0.06 mag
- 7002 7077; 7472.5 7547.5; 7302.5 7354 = 0.05 mag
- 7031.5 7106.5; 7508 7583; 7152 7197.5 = 0.29 mag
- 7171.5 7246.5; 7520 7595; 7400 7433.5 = -0.10 mag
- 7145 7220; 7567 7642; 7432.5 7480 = -0.18 mag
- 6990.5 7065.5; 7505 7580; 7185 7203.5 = 0.31 mag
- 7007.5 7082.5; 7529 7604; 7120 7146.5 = 0.40 mag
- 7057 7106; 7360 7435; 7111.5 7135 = 0.14 mag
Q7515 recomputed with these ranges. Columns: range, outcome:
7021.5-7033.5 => 12.5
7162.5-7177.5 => 9.37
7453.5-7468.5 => 15.9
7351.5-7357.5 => 14.5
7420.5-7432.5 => 15.2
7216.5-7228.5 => 10.6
